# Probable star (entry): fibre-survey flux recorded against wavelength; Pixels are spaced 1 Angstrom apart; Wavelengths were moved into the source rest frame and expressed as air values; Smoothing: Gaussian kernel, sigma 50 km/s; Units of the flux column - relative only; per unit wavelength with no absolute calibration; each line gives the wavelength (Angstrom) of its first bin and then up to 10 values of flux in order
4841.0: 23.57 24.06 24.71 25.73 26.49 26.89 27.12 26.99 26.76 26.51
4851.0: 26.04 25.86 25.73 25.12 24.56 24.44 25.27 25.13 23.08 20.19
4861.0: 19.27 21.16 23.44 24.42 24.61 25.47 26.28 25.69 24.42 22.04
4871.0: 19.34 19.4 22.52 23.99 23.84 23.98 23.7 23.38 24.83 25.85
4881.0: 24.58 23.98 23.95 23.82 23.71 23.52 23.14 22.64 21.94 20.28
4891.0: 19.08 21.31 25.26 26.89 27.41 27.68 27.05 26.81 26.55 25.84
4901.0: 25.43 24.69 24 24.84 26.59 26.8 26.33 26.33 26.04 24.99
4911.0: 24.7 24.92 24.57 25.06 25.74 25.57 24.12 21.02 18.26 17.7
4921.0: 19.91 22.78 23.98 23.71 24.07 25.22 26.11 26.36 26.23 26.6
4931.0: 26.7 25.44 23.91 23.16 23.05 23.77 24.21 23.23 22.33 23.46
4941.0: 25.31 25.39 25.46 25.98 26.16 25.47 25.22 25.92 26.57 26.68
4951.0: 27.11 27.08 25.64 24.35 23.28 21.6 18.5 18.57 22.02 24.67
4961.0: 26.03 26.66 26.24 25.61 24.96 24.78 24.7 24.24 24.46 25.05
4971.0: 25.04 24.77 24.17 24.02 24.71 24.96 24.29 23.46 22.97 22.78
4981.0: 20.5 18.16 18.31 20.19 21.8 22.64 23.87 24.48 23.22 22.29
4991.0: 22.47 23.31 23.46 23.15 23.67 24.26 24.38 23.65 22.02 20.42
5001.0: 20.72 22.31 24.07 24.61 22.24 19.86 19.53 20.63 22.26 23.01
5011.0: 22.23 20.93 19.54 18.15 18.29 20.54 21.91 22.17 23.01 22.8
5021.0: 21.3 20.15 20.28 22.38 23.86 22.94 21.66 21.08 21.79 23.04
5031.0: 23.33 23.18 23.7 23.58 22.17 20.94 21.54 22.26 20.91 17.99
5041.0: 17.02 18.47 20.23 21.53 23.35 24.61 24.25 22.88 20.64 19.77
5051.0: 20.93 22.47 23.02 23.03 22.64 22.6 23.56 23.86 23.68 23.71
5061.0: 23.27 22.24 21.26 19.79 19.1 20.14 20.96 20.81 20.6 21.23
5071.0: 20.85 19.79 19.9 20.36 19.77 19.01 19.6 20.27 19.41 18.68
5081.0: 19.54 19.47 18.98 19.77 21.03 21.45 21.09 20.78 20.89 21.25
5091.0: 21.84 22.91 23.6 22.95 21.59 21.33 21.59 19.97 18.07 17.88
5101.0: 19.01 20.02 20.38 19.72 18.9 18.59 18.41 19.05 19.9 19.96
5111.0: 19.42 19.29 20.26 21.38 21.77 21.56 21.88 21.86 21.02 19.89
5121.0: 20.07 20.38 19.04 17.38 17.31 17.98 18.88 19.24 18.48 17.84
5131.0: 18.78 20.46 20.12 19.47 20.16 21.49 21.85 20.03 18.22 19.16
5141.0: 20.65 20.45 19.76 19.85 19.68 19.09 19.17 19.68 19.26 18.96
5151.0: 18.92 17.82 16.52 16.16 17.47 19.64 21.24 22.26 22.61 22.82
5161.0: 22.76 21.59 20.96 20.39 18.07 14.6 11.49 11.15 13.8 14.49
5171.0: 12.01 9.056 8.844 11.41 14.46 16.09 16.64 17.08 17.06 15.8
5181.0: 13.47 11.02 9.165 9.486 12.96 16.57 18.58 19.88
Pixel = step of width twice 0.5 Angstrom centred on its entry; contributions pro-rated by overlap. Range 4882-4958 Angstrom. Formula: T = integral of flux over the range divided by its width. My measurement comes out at 24.4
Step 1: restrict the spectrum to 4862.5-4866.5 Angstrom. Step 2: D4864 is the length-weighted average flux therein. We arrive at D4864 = 24.5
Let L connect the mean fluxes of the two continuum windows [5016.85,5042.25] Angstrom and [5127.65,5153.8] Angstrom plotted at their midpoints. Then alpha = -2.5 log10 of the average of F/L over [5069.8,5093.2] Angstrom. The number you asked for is 0.01 mag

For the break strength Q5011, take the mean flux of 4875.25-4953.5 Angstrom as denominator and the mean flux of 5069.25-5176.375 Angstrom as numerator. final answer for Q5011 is 0.78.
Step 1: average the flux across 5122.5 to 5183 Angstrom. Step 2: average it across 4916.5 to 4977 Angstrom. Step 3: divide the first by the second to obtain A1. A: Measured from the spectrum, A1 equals 0.73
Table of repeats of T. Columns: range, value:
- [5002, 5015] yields 21.3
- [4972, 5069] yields 22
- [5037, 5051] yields 21.1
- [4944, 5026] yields 23.1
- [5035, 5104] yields 21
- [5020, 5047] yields 21.7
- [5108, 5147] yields 19.8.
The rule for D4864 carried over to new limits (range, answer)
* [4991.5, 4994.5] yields 23.3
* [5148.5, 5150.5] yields 19.1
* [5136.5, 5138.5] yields 20.9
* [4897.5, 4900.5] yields 26.4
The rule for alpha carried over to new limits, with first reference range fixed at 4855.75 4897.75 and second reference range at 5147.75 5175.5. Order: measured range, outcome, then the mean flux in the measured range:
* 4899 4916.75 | -0.11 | 25.5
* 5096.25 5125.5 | -0.09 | 19.8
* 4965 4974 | -0.15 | 24.6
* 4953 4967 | -0.10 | 23.7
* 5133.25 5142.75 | -0.15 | 20.2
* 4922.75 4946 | -0.12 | 24.8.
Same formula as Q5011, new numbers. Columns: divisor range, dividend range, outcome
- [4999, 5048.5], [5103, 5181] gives 0.86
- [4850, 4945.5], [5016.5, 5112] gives 0.87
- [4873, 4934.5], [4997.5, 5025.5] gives 0.88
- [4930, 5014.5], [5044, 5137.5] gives 0.88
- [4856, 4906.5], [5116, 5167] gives 0.82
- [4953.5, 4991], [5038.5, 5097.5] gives 0.91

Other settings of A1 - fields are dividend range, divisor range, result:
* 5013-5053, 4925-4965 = 0.87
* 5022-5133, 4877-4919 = 0.85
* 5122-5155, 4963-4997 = 0.82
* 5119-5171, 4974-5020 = 0.85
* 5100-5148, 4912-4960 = 0.82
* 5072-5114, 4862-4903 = 0.84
